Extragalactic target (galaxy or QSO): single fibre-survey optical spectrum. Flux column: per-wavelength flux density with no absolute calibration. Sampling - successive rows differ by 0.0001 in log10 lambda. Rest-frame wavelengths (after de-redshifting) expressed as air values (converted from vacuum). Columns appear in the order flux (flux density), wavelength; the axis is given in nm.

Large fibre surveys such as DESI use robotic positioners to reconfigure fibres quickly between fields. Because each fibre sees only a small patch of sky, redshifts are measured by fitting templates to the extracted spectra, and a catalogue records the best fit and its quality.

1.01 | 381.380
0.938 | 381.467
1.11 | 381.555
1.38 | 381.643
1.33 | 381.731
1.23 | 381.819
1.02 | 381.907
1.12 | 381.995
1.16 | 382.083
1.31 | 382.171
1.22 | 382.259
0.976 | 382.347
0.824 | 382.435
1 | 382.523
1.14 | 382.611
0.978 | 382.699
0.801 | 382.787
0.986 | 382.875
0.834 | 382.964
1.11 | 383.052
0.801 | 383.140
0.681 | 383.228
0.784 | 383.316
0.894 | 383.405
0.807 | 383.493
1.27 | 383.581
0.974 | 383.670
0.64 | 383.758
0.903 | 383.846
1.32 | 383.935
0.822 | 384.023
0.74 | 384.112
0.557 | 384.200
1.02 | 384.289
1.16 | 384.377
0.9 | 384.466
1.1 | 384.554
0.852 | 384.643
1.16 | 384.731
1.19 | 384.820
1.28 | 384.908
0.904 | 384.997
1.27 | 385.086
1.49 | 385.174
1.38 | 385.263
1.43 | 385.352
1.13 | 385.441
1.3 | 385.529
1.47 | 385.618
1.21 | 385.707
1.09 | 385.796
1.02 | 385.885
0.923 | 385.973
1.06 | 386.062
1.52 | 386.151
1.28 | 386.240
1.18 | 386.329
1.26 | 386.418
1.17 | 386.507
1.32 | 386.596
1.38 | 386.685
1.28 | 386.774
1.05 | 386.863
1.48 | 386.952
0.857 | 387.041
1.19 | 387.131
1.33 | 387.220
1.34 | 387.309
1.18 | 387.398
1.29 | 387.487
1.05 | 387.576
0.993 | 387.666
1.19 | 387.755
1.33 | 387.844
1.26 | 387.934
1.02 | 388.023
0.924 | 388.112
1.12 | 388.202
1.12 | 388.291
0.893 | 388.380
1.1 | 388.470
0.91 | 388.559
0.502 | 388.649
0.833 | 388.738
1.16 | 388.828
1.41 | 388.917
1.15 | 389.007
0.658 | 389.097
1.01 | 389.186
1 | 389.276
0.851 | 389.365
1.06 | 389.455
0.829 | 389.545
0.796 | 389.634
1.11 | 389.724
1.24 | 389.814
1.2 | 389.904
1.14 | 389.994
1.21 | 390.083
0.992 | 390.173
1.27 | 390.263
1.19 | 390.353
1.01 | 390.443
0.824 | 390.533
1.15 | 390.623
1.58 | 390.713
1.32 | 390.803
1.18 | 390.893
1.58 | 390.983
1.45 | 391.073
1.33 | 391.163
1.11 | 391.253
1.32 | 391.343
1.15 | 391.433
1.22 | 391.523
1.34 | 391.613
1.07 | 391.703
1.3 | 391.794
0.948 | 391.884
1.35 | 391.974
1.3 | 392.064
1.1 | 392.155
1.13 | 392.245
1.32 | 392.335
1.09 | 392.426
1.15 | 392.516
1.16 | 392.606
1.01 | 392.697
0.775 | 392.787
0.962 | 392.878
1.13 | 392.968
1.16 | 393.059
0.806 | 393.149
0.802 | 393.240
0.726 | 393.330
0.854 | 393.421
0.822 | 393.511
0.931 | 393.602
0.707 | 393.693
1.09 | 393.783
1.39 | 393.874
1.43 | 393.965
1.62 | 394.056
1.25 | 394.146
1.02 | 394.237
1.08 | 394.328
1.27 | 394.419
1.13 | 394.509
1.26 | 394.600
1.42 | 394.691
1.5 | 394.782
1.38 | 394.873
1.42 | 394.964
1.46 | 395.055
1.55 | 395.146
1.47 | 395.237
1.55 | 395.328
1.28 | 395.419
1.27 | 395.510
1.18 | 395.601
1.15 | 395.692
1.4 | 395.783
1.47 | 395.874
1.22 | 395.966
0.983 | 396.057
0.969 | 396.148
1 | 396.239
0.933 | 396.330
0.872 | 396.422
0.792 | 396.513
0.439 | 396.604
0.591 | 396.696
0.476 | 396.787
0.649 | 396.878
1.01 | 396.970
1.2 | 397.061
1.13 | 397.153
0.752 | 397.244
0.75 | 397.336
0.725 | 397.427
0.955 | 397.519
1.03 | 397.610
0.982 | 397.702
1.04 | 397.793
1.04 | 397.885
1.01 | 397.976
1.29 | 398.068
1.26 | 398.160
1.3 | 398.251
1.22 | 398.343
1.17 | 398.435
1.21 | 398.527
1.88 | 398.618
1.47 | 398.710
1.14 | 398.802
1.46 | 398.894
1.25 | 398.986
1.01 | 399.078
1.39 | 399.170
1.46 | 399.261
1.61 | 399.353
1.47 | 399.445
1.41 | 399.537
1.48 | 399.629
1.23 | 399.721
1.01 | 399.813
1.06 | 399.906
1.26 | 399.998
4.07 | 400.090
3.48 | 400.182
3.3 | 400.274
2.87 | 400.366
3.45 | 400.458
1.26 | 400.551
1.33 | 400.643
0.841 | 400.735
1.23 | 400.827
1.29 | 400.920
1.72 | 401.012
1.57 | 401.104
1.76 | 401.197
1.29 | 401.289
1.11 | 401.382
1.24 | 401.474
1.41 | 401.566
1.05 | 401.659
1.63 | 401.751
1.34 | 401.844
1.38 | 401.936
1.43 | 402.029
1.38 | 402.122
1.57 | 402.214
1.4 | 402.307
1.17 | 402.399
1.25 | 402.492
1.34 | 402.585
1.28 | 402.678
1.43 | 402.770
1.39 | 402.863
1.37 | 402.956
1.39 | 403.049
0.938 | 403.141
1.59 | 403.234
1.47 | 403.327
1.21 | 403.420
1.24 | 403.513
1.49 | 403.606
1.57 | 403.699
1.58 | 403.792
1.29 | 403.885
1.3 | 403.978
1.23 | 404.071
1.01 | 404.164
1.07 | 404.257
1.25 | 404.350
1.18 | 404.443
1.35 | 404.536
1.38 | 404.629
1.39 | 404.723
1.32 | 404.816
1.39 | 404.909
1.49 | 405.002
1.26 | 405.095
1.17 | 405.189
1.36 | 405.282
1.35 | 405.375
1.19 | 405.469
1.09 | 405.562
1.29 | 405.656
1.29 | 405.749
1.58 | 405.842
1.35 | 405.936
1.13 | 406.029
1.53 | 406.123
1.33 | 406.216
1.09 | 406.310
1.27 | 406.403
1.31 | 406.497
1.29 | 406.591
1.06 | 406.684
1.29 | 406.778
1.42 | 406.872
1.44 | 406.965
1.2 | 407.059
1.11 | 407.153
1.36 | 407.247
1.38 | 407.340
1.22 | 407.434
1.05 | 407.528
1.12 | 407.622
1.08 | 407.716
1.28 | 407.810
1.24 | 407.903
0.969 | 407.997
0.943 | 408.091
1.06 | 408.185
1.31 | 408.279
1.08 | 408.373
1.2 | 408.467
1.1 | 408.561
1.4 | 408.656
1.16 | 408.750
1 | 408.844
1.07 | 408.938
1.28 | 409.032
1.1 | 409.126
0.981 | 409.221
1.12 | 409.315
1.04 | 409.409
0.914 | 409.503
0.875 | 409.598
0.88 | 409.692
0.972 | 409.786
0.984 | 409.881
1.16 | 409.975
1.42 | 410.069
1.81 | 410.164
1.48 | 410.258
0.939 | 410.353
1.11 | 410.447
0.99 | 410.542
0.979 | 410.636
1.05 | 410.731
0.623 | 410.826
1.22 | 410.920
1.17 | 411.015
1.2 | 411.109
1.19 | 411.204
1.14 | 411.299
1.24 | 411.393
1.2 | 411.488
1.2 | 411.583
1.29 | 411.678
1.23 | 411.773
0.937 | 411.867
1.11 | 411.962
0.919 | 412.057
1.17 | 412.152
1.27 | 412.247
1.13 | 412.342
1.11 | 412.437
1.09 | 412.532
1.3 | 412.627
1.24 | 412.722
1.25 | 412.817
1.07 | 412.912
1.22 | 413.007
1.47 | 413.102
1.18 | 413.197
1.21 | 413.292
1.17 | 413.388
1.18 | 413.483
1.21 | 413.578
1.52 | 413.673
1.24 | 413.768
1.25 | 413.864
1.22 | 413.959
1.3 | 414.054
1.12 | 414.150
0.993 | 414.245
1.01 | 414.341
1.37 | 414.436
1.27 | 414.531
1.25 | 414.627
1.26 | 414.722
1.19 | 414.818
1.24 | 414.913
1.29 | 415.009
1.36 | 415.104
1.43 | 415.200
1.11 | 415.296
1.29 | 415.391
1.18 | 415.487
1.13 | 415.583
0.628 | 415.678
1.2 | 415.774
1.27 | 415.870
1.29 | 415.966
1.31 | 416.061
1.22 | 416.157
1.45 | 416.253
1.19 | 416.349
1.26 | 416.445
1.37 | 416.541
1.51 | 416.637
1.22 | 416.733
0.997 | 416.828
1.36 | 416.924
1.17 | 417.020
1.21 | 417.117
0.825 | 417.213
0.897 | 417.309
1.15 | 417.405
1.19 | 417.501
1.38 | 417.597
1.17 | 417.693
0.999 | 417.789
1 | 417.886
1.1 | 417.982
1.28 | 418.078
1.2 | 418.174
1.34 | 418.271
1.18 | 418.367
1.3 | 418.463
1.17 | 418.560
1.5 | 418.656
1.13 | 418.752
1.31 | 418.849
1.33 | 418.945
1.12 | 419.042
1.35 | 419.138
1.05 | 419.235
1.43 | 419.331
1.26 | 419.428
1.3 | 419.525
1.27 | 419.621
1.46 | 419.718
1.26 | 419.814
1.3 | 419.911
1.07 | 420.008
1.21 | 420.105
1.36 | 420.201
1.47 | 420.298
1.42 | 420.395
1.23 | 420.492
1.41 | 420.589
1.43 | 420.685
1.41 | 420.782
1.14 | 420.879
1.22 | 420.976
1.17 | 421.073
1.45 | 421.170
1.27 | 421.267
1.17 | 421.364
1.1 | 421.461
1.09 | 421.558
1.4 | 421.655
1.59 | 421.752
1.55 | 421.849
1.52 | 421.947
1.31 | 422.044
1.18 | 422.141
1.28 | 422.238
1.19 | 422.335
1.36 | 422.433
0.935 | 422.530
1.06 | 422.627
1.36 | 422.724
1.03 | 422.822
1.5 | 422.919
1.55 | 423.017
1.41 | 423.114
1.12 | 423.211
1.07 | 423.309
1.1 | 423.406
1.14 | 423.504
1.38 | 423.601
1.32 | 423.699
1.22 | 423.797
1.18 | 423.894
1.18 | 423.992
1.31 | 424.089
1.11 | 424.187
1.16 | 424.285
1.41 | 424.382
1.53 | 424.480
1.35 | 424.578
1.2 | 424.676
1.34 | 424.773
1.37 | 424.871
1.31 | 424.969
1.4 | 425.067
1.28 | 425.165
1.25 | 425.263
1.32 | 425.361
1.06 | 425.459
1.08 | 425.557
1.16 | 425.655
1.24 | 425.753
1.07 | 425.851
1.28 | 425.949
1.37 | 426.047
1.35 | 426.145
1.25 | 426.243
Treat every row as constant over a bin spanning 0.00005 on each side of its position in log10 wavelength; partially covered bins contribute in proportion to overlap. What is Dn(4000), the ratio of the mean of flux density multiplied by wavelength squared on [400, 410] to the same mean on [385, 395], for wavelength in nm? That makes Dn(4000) 1.27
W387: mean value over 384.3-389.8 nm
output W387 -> 1.13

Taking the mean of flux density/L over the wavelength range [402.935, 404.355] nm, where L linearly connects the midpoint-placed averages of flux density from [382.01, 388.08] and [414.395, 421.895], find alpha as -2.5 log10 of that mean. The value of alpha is -0.11 mag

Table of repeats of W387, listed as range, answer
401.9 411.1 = 1.23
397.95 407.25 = 1.42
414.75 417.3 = 1.21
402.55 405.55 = 1.32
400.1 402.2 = 1.74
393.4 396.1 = 1.26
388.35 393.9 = 1.08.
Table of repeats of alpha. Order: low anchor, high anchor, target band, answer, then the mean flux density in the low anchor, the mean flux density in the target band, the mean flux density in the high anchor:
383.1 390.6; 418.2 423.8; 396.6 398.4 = 0.197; 1.08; 0.956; 1.28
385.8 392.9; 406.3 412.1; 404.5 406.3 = -0.155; 1.14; 1.32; 1.15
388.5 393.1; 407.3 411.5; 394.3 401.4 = -0.194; 1.12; 1.34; 1.13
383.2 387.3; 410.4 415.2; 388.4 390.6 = 0.107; 1.11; 1.02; 1.18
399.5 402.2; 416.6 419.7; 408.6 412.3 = 0.255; 1.68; 1.12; 1.21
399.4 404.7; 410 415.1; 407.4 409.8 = 0.198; 1.51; 1.09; 1.19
